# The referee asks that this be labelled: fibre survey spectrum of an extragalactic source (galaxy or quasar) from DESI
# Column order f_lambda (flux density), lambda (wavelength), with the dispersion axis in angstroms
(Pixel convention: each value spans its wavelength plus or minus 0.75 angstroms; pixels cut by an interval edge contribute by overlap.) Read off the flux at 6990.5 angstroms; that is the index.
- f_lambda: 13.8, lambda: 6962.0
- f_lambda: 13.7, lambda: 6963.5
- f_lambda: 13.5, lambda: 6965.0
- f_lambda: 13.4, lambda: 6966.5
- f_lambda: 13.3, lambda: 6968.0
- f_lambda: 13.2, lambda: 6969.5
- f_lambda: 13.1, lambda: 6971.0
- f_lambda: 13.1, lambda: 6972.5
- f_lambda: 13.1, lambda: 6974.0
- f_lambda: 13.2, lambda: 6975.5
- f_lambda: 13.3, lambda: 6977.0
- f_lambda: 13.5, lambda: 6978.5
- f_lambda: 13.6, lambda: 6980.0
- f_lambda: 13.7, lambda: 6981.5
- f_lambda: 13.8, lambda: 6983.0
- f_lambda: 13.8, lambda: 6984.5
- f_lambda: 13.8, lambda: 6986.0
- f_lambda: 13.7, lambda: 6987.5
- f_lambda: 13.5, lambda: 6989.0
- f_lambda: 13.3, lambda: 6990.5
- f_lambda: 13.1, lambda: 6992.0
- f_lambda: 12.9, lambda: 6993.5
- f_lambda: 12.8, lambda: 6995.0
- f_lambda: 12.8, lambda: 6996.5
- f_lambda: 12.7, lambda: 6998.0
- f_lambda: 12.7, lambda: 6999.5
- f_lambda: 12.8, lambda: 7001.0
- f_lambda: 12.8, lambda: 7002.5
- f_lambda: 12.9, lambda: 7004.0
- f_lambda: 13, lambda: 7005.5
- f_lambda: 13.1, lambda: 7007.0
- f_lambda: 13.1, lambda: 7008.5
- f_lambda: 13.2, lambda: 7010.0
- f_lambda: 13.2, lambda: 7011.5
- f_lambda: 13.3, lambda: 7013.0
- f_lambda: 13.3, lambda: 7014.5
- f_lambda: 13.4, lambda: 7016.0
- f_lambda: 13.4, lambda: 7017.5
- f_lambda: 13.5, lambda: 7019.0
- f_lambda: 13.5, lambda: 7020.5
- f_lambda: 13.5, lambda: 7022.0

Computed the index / 13.3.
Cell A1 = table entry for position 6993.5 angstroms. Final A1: 12.9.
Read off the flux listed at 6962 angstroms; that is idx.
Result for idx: 13.8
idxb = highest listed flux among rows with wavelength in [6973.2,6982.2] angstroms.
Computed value 13.7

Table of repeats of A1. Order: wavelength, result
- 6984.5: 13.8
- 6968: 13.3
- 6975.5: 13.2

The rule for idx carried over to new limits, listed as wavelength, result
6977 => 13.3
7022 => 13.5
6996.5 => 12.8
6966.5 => 13.4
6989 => 13.5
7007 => 13.1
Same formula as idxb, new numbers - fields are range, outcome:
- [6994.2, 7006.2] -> 13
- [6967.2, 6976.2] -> 13.3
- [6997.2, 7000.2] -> 12.7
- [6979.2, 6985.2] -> 13.8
